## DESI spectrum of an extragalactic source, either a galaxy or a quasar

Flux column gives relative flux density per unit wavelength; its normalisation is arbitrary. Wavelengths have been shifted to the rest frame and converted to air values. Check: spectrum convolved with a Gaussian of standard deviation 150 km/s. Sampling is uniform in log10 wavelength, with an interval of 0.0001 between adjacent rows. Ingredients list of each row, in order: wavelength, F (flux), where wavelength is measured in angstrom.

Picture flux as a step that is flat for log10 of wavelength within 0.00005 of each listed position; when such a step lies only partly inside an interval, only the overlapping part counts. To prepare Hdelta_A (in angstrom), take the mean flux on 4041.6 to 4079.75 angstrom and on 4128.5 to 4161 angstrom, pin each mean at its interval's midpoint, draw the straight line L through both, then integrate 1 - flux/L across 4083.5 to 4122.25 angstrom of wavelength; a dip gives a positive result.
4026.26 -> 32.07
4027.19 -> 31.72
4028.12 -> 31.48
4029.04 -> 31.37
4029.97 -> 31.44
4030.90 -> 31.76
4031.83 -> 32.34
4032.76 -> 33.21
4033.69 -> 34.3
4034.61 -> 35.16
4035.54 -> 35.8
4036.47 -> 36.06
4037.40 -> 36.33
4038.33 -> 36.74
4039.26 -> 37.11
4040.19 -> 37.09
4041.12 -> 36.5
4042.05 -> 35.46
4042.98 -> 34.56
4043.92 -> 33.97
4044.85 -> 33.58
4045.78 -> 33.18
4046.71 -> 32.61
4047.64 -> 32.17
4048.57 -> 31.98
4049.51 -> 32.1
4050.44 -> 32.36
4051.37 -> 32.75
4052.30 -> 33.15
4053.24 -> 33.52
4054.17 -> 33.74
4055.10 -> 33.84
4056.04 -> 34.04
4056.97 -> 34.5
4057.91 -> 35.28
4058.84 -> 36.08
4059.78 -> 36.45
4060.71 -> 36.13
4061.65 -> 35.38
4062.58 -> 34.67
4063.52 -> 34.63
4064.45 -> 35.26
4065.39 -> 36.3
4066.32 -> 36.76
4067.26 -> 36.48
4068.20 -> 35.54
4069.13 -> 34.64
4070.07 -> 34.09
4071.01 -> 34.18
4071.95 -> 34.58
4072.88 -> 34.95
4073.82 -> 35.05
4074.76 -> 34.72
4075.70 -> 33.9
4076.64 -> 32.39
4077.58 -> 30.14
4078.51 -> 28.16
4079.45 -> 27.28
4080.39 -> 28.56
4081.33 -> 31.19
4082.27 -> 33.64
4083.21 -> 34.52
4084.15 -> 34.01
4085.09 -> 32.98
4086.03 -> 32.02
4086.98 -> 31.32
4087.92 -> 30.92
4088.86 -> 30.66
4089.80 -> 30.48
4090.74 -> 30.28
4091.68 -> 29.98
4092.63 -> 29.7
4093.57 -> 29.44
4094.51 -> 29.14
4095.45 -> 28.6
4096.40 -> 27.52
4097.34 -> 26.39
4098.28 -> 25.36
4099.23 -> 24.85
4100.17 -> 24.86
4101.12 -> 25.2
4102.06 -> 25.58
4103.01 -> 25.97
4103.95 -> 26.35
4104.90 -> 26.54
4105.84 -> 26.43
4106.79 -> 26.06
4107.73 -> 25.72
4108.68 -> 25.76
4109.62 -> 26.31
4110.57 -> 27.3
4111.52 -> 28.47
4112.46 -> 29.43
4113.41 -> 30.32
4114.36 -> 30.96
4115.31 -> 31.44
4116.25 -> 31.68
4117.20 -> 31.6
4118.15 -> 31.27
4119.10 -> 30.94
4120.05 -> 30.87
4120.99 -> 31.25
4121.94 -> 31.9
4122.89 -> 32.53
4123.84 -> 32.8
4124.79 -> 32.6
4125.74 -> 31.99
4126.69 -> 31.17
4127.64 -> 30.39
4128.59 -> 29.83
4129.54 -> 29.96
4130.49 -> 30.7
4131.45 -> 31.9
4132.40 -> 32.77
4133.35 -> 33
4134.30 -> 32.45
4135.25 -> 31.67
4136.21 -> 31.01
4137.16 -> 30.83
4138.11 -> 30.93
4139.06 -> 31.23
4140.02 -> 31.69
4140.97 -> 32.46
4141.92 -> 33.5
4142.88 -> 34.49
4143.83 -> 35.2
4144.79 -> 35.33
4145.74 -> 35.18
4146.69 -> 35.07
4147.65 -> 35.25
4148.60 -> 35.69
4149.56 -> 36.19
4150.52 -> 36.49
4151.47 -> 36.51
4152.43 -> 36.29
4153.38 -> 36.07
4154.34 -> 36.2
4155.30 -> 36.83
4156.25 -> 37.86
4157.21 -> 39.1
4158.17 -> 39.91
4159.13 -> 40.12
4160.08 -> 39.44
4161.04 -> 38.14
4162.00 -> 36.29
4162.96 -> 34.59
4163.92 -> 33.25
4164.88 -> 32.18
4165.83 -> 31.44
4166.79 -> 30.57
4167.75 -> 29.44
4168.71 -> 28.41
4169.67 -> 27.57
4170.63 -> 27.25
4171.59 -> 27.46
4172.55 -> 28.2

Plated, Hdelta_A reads 6.0 angstrom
